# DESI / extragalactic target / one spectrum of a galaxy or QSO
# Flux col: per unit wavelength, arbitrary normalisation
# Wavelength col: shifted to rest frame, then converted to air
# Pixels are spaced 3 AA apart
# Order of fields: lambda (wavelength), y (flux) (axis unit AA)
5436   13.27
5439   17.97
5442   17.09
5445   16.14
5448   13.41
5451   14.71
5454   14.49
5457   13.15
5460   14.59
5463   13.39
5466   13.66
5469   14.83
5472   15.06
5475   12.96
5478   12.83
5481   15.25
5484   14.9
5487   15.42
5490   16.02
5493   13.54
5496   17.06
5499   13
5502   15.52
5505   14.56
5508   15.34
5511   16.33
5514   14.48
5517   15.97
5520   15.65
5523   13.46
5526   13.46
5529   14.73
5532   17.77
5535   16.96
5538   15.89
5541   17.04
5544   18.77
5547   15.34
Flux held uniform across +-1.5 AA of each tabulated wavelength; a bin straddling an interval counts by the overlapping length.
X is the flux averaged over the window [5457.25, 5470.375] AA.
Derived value 14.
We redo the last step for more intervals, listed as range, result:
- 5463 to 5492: 14.5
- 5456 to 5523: 14.7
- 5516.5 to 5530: 14.6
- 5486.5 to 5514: 15.2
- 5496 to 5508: 14.8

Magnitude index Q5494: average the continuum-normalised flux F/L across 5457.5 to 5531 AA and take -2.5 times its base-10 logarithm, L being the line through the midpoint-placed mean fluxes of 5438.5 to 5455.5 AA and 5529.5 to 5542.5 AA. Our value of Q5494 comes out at 0.11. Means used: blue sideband 15.5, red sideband 16.7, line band 14.7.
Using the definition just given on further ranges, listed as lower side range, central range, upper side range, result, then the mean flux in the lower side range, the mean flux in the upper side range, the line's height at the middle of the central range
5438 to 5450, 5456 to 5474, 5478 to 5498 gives 0.11 mag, 16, 15.1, 15.6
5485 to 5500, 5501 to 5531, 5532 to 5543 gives 0.07 mag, 15.1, 16.9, 16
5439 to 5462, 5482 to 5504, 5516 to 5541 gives 0.02 mag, 15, 15.6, 15.3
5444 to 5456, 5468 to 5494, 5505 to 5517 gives 0.03 mag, 14.6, 15.4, 15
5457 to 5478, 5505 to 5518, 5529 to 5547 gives 0.03 mag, 13.9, 16.9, 15.8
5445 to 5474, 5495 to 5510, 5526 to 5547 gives 0.03 mag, 14.2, 16.5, 15.5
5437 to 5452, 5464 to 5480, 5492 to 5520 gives 0.12 mag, 15.8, 15.1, 15.5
